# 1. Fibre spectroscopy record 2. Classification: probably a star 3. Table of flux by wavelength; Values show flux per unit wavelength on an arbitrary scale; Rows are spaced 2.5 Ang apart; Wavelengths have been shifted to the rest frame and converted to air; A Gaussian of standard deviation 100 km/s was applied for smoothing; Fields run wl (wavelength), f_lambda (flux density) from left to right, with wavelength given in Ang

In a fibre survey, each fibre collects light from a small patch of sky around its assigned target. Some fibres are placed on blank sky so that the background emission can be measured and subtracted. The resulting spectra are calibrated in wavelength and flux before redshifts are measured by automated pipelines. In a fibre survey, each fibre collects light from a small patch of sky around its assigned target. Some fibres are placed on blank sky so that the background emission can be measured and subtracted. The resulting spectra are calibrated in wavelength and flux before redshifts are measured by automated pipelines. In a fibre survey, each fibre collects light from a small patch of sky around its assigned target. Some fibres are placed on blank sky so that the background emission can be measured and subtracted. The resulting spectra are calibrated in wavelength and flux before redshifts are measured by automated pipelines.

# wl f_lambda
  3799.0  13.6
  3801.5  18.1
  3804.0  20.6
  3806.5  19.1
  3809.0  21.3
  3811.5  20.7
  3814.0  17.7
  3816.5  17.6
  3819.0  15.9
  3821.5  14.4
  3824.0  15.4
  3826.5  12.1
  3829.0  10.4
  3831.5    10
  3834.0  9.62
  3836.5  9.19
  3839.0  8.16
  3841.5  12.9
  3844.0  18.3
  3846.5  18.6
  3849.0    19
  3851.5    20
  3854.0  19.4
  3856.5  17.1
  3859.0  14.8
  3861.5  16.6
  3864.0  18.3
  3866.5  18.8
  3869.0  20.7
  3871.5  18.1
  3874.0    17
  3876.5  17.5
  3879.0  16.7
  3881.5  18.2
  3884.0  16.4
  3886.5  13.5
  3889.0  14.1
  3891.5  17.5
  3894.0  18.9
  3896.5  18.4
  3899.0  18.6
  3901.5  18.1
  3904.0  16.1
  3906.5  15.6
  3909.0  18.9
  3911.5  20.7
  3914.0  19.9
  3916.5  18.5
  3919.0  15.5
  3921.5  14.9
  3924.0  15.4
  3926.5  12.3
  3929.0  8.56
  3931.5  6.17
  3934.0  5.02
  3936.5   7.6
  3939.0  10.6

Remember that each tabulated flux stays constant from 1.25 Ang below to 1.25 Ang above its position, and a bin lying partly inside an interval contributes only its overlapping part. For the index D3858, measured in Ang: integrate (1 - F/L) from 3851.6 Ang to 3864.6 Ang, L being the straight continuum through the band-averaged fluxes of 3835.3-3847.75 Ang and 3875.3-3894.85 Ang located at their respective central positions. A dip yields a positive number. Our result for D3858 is -2.5 Ang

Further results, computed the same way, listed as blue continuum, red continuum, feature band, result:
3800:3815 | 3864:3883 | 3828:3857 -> 6.8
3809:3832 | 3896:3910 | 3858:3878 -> -1.3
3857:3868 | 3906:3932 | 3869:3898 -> -1.0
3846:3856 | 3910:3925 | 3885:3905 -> 1.3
